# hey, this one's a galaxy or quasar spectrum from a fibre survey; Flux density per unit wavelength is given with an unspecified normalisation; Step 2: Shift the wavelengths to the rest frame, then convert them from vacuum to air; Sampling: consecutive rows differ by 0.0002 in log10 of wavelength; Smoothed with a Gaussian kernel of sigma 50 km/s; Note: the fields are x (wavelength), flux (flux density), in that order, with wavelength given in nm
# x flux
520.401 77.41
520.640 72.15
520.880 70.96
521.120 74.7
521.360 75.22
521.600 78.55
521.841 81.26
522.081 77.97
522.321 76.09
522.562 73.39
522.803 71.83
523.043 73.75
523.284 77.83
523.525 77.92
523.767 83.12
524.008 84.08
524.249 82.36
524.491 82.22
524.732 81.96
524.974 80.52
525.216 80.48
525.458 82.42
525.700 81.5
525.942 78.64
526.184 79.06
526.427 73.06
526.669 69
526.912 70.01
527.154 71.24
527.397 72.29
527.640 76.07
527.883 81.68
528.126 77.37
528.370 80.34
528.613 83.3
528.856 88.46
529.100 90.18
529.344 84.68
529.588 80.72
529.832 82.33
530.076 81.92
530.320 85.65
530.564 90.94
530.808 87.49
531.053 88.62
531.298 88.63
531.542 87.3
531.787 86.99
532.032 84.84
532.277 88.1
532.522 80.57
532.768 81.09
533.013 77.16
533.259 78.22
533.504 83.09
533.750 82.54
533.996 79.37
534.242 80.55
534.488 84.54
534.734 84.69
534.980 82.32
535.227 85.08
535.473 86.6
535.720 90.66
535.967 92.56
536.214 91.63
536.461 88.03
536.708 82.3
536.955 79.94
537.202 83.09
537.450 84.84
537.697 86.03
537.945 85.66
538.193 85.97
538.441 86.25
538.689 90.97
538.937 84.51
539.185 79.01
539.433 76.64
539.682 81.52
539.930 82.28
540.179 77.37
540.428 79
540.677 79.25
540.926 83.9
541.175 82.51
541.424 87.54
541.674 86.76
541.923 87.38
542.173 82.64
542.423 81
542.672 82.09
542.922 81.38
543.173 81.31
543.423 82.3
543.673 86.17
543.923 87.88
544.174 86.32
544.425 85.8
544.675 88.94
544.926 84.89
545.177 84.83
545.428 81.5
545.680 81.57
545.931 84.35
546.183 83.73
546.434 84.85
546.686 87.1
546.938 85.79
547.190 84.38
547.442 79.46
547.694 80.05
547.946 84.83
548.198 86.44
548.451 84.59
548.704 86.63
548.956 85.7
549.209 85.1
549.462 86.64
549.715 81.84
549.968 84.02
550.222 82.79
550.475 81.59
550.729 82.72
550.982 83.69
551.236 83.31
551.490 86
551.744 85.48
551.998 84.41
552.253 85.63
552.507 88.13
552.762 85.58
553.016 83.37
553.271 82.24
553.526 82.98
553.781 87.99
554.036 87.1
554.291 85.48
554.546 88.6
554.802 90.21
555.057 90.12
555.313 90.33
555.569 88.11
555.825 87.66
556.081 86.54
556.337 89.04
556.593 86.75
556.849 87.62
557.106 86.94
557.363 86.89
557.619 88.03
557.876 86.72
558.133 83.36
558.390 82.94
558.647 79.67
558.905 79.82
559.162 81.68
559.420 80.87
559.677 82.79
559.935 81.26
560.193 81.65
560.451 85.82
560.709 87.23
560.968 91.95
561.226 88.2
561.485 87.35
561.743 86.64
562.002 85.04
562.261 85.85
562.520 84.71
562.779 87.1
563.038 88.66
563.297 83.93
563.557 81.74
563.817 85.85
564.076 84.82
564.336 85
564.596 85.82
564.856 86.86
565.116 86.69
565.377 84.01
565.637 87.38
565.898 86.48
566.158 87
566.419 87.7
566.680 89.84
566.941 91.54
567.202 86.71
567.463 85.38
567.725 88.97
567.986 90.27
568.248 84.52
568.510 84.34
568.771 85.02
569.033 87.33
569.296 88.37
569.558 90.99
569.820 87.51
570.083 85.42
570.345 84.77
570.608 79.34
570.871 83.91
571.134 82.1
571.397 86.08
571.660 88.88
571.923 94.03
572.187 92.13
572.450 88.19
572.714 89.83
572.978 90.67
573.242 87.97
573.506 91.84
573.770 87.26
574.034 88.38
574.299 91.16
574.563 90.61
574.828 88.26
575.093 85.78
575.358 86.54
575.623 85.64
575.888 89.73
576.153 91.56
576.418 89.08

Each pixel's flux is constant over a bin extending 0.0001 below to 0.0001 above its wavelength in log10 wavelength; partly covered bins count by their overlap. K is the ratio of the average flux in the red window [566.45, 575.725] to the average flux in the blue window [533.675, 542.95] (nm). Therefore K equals 1.04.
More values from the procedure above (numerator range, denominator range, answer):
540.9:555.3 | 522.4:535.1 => 1.05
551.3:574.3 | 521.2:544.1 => 1.05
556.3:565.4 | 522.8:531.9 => 1.05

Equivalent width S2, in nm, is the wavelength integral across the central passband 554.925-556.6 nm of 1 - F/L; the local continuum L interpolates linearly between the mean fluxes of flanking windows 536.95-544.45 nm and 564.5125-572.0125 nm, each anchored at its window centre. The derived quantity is -0.06 nm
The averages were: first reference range 83.5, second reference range 86.8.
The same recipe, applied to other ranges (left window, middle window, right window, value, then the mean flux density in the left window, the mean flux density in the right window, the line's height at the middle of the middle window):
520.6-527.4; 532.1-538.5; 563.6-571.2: -0.379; 77.2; 86.3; 79.5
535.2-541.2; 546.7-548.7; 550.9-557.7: 0.038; 84.2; 86.6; 85.6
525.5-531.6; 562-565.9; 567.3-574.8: 0.045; 81.2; 87.7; 86.6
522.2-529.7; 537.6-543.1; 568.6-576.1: -0.100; 78.9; 87.8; 81.7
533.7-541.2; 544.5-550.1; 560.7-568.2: 0.035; 83.9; 86.8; 85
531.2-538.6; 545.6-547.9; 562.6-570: 0.051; 84.6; 86.8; 85.4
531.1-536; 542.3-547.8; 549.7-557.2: 0.082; 84.2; 85.9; 85.2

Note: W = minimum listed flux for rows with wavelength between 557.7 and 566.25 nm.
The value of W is 79.67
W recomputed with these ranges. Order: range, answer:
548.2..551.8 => 81.59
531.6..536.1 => 77.16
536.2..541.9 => 76.64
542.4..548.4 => 79.46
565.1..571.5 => 79.34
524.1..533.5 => 69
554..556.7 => 85.48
